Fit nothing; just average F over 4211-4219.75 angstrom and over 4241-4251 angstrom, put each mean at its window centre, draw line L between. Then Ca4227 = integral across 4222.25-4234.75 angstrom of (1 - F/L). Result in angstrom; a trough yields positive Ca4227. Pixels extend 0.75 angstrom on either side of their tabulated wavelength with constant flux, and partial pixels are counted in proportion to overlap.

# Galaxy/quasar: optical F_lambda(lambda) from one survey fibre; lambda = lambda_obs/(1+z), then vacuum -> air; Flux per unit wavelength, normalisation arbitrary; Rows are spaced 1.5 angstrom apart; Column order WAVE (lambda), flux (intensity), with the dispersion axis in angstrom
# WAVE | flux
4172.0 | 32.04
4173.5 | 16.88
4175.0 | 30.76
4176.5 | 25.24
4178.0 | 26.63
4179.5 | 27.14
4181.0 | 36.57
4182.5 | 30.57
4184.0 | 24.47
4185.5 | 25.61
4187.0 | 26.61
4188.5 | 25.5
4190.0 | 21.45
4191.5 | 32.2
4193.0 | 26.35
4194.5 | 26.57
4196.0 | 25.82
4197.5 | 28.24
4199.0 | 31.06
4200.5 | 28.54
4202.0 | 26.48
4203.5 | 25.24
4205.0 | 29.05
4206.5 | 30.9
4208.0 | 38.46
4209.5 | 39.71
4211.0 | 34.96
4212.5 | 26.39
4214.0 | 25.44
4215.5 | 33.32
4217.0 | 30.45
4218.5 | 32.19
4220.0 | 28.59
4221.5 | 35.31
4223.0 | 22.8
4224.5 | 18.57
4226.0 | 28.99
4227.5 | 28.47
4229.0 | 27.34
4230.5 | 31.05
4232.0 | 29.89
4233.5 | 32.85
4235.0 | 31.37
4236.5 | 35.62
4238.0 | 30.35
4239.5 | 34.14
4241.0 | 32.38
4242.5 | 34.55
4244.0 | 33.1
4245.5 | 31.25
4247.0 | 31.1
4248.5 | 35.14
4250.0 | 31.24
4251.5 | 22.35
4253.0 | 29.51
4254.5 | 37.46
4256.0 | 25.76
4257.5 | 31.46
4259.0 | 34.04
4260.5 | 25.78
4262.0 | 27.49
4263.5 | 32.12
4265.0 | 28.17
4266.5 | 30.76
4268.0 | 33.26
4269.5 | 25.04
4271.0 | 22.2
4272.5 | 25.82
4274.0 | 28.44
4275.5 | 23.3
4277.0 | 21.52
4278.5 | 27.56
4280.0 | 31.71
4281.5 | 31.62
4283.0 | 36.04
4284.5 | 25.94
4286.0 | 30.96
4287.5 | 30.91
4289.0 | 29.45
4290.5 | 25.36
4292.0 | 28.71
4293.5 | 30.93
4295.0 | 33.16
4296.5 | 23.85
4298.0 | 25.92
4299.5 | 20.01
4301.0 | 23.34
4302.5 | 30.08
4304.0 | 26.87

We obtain 1.4 angstrom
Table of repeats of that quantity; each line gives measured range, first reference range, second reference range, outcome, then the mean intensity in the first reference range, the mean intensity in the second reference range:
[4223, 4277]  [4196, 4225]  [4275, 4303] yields -1.2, 29.8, 27.9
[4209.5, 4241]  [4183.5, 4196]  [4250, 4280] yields -3.6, 26.1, 28.2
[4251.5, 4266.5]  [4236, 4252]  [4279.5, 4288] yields 0.9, 32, 31.2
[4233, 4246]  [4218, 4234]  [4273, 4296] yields -1.9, 28.6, 28.9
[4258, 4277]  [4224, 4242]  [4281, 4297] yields 1.4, 30.3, 29.8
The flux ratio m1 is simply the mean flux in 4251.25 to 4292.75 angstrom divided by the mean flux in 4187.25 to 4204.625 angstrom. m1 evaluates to 1.06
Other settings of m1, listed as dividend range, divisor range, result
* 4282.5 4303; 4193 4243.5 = 0.93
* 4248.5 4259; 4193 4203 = 1.10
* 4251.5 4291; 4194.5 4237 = 0.97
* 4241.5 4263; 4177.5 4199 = 1.12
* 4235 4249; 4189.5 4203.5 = 1.20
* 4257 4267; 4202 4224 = 0.98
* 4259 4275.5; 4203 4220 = 0.89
